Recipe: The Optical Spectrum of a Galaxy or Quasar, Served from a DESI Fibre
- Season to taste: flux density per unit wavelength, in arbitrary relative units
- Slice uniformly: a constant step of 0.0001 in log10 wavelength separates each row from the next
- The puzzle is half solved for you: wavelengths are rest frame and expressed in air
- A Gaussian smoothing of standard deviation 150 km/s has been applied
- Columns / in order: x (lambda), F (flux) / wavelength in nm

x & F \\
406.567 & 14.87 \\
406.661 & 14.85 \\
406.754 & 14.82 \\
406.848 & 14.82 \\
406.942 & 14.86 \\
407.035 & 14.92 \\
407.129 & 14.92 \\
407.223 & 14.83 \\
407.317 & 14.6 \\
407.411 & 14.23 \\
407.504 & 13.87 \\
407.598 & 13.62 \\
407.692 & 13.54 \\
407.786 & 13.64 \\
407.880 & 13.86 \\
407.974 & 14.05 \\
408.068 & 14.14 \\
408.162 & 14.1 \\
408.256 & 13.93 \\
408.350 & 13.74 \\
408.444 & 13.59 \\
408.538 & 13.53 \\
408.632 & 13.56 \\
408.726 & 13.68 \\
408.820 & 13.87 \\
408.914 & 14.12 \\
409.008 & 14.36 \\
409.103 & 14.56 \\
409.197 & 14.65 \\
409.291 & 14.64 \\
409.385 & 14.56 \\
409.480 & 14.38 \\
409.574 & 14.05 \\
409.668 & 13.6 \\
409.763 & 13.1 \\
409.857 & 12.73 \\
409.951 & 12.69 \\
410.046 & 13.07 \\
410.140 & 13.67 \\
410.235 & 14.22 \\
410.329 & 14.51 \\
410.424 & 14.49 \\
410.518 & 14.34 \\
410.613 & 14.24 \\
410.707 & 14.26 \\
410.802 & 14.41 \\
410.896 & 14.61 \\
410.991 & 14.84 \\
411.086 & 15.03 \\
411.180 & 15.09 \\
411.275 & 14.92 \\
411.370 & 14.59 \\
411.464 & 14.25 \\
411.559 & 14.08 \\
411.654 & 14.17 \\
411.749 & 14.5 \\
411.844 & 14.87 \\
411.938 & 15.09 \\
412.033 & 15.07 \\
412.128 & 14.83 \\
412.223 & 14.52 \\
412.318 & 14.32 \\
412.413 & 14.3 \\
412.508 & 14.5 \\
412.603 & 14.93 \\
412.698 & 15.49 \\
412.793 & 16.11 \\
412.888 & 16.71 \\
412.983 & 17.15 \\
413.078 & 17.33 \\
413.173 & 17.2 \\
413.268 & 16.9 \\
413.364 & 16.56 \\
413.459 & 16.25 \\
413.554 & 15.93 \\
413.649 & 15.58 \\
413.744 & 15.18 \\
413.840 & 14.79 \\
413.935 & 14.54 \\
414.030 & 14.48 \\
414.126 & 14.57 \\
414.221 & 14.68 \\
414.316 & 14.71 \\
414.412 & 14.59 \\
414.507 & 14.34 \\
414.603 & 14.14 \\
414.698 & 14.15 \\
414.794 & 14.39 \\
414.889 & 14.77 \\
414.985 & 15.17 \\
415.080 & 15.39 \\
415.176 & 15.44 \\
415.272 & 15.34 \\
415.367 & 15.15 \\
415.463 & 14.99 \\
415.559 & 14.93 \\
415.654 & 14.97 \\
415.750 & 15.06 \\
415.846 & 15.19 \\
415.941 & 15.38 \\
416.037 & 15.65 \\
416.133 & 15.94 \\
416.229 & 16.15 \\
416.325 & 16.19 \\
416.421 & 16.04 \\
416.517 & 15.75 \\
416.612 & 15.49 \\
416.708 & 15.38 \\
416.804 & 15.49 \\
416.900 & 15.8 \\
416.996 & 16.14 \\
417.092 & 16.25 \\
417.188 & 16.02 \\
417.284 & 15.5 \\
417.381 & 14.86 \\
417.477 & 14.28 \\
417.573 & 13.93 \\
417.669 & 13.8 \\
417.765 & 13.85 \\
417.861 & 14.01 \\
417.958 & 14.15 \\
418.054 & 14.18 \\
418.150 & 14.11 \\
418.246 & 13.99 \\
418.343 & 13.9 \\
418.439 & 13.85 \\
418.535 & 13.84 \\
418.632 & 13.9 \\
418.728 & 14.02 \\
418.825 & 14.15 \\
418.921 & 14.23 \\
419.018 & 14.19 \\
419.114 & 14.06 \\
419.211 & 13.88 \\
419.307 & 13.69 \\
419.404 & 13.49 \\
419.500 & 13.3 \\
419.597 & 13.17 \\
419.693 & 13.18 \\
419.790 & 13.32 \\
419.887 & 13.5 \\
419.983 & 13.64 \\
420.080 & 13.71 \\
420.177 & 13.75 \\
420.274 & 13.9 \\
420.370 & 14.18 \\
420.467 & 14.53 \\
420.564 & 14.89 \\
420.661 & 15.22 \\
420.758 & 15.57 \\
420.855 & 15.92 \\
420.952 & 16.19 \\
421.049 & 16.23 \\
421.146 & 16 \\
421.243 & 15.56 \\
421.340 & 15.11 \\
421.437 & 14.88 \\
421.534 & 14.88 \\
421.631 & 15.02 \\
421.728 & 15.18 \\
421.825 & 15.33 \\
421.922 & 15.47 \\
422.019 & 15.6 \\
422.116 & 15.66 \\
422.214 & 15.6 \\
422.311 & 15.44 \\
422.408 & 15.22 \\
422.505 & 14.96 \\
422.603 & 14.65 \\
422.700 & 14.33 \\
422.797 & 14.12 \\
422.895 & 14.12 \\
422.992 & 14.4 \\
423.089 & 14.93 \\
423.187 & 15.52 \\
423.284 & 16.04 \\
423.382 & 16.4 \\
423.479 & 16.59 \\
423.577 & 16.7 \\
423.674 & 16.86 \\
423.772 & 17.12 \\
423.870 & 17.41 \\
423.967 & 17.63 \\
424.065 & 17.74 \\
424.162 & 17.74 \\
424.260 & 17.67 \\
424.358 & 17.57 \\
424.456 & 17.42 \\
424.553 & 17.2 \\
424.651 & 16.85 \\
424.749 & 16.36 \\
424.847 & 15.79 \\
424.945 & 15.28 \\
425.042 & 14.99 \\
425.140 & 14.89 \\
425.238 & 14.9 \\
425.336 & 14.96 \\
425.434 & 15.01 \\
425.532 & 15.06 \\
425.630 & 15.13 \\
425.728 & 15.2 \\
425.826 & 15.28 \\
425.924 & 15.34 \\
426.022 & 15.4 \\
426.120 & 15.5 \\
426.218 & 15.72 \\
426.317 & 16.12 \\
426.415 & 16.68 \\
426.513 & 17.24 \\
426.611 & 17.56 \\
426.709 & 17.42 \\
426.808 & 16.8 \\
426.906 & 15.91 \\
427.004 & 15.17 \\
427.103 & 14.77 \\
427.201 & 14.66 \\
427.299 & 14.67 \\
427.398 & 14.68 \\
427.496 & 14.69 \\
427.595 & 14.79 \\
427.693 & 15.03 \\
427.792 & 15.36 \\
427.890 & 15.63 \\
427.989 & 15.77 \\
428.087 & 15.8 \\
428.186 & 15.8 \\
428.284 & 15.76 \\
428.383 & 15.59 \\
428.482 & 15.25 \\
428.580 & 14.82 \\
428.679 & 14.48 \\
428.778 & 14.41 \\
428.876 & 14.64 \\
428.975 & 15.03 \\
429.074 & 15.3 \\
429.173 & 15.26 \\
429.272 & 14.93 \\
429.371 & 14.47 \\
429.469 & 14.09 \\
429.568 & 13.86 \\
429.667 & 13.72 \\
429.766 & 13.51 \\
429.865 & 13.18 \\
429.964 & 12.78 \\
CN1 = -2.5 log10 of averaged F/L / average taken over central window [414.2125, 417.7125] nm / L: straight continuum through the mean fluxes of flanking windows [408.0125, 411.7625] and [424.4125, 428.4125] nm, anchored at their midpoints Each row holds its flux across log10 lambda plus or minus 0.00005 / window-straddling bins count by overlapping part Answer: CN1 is -0.04 mag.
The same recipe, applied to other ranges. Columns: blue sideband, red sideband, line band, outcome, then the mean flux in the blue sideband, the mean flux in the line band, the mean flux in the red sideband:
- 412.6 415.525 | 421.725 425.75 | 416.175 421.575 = 0.07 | 15.4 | 14.6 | 15.8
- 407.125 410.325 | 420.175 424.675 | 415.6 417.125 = -0.05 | 13.9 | 15.7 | 15.7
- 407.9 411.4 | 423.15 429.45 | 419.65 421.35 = 0.04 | 14.1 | 14.7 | 15.8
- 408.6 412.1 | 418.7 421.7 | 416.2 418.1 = -0.06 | 14.2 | 15.2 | 14.4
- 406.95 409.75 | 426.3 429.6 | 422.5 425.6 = -0.06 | 14.1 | 16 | 15.4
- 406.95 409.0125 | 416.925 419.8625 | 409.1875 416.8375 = -0.06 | 14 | 14.9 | 14.2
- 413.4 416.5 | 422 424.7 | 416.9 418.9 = 0.07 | 15.1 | 14.5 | 16.1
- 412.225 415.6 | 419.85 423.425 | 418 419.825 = 0.10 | 15.3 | 13.8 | 15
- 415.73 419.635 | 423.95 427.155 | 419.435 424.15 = 0.02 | 14.7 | 15.2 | 16.1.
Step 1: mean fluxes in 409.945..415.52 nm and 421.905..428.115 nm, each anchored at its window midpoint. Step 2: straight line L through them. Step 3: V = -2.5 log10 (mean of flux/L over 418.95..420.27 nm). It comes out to 0.134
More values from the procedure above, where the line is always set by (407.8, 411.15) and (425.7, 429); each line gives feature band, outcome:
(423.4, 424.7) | -0.13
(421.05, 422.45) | -0.02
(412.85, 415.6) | -0.07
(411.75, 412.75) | -0.04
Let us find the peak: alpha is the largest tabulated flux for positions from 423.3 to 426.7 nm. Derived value 17.74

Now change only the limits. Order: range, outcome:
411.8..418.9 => 17.33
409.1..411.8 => 15.09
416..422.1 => 16.25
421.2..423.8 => 17.12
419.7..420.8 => 15.57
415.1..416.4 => 16.19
